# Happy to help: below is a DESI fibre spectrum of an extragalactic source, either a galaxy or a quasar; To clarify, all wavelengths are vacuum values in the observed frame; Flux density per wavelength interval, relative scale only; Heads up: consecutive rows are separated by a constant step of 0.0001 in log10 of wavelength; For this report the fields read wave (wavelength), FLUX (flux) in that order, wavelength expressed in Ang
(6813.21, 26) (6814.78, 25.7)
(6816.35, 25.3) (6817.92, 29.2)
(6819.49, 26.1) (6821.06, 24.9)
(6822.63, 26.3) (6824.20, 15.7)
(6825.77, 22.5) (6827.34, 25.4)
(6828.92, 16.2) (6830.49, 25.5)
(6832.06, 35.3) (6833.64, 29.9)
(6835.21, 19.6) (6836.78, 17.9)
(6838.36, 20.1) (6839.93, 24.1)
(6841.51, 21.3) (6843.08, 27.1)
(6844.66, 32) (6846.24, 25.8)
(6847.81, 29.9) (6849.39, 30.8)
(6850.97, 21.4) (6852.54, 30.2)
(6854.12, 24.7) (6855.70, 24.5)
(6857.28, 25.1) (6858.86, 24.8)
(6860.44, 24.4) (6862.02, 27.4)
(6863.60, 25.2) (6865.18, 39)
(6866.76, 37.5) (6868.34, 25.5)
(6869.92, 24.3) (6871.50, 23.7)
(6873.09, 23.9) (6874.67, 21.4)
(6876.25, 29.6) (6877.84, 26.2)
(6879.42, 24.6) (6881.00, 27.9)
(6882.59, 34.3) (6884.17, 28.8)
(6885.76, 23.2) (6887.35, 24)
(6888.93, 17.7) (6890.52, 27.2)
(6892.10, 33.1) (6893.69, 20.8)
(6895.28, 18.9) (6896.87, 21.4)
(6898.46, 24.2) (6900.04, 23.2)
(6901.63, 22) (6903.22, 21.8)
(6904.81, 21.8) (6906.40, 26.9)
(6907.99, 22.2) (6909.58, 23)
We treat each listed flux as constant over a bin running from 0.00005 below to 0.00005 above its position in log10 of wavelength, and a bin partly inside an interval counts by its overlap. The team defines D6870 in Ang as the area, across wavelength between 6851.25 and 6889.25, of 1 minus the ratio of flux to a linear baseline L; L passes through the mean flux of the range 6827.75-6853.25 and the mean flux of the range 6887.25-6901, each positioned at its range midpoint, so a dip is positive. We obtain -3.7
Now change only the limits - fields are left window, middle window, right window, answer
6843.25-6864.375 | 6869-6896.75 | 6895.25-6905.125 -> -1.6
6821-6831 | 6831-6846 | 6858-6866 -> -0.7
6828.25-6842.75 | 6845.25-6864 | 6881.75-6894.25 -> -1.4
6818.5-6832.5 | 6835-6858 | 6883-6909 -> -1.1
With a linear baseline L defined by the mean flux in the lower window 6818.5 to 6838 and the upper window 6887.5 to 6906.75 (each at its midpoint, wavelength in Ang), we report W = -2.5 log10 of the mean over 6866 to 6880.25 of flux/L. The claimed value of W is -0.13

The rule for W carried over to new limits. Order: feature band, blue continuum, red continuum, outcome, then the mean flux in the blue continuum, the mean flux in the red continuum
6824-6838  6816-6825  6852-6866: 0.09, 24.6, 27.2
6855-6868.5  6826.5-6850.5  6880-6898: -0.12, 25.3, 25.2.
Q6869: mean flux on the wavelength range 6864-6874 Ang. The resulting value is 28.7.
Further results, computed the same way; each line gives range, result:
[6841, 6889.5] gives 26.7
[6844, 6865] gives 27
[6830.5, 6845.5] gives 25.3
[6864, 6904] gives 25.8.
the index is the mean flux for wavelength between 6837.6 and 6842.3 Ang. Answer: 21.9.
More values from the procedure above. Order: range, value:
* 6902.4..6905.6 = 21.8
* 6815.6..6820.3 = 26.9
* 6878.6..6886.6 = 27.7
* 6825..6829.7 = 21.3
